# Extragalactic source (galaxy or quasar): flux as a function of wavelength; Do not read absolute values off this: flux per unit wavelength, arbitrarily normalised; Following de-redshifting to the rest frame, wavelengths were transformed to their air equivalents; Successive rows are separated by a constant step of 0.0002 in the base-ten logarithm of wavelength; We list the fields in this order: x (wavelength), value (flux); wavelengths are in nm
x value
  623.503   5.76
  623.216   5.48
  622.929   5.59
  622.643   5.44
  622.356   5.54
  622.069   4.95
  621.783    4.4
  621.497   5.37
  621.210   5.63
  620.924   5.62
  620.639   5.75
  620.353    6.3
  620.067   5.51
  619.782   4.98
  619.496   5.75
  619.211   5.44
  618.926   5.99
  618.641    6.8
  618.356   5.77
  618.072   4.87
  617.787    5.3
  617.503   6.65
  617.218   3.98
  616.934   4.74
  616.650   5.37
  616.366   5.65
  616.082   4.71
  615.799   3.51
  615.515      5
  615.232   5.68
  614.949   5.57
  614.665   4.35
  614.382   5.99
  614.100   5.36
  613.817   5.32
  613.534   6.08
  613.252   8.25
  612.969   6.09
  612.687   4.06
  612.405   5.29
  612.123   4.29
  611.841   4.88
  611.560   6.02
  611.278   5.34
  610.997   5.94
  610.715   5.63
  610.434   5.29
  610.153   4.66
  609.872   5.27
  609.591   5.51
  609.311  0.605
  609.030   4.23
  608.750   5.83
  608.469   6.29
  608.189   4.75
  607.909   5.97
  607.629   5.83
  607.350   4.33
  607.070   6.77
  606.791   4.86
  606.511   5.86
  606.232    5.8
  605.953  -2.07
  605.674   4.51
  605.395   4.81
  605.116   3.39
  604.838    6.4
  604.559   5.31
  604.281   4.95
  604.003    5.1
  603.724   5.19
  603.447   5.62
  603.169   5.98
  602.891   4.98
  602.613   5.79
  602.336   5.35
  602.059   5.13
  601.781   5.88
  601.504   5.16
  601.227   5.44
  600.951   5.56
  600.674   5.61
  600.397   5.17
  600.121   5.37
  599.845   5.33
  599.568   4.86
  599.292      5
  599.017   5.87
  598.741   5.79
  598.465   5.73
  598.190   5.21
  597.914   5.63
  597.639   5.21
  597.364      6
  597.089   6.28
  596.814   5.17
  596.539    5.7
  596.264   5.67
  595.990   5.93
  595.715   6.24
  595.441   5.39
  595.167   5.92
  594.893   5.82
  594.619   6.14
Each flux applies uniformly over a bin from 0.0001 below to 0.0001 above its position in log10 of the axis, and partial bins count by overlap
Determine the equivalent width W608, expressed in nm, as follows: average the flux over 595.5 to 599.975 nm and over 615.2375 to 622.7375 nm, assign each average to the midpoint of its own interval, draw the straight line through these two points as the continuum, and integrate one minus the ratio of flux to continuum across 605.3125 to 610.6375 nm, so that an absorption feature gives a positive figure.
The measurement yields 0.76 nm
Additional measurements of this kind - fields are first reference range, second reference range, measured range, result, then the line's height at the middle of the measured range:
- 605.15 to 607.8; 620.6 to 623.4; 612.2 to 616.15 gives -0.358 nm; 4.93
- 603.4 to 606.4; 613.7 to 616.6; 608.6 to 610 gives 0.129 nm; 4.73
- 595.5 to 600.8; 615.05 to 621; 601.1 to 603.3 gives 0.027 nm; 5.53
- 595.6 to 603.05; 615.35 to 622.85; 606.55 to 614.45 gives 0.160 nm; 5.42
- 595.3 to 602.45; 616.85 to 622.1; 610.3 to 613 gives 0.122 nm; 5.5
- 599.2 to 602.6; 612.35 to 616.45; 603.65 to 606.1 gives 0.550 nm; 5.36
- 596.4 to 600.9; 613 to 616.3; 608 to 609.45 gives 0.285 nm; 5.48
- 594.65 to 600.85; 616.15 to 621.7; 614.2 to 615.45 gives 0.038 nm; 5.54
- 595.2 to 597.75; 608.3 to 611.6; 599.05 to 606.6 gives 0.542 nm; 5.4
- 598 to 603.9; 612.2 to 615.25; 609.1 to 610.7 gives 0.341 nm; 5.56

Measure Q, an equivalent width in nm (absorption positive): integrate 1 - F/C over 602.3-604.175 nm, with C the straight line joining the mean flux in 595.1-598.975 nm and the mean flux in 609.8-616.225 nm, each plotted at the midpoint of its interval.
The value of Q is 0.045 nm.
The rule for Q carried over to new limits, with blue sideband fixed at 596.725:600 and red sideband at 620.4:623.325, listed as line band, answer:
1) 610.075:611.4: 0.01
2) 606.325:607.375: -0.02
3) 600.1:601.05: 0.01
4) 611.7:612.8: 0.16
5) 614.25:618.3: 0.24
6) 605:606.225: 0.56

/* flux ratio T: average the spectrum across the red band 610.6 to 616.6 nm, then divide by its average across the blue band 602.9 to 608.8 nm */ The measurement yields 1.1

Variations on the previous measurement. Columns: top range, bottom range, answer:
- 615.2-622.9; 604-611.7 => 1.09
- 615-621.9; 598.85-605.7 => 1.02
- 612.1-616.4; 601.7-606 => 1.09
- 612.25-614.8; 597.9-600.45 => 1.05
